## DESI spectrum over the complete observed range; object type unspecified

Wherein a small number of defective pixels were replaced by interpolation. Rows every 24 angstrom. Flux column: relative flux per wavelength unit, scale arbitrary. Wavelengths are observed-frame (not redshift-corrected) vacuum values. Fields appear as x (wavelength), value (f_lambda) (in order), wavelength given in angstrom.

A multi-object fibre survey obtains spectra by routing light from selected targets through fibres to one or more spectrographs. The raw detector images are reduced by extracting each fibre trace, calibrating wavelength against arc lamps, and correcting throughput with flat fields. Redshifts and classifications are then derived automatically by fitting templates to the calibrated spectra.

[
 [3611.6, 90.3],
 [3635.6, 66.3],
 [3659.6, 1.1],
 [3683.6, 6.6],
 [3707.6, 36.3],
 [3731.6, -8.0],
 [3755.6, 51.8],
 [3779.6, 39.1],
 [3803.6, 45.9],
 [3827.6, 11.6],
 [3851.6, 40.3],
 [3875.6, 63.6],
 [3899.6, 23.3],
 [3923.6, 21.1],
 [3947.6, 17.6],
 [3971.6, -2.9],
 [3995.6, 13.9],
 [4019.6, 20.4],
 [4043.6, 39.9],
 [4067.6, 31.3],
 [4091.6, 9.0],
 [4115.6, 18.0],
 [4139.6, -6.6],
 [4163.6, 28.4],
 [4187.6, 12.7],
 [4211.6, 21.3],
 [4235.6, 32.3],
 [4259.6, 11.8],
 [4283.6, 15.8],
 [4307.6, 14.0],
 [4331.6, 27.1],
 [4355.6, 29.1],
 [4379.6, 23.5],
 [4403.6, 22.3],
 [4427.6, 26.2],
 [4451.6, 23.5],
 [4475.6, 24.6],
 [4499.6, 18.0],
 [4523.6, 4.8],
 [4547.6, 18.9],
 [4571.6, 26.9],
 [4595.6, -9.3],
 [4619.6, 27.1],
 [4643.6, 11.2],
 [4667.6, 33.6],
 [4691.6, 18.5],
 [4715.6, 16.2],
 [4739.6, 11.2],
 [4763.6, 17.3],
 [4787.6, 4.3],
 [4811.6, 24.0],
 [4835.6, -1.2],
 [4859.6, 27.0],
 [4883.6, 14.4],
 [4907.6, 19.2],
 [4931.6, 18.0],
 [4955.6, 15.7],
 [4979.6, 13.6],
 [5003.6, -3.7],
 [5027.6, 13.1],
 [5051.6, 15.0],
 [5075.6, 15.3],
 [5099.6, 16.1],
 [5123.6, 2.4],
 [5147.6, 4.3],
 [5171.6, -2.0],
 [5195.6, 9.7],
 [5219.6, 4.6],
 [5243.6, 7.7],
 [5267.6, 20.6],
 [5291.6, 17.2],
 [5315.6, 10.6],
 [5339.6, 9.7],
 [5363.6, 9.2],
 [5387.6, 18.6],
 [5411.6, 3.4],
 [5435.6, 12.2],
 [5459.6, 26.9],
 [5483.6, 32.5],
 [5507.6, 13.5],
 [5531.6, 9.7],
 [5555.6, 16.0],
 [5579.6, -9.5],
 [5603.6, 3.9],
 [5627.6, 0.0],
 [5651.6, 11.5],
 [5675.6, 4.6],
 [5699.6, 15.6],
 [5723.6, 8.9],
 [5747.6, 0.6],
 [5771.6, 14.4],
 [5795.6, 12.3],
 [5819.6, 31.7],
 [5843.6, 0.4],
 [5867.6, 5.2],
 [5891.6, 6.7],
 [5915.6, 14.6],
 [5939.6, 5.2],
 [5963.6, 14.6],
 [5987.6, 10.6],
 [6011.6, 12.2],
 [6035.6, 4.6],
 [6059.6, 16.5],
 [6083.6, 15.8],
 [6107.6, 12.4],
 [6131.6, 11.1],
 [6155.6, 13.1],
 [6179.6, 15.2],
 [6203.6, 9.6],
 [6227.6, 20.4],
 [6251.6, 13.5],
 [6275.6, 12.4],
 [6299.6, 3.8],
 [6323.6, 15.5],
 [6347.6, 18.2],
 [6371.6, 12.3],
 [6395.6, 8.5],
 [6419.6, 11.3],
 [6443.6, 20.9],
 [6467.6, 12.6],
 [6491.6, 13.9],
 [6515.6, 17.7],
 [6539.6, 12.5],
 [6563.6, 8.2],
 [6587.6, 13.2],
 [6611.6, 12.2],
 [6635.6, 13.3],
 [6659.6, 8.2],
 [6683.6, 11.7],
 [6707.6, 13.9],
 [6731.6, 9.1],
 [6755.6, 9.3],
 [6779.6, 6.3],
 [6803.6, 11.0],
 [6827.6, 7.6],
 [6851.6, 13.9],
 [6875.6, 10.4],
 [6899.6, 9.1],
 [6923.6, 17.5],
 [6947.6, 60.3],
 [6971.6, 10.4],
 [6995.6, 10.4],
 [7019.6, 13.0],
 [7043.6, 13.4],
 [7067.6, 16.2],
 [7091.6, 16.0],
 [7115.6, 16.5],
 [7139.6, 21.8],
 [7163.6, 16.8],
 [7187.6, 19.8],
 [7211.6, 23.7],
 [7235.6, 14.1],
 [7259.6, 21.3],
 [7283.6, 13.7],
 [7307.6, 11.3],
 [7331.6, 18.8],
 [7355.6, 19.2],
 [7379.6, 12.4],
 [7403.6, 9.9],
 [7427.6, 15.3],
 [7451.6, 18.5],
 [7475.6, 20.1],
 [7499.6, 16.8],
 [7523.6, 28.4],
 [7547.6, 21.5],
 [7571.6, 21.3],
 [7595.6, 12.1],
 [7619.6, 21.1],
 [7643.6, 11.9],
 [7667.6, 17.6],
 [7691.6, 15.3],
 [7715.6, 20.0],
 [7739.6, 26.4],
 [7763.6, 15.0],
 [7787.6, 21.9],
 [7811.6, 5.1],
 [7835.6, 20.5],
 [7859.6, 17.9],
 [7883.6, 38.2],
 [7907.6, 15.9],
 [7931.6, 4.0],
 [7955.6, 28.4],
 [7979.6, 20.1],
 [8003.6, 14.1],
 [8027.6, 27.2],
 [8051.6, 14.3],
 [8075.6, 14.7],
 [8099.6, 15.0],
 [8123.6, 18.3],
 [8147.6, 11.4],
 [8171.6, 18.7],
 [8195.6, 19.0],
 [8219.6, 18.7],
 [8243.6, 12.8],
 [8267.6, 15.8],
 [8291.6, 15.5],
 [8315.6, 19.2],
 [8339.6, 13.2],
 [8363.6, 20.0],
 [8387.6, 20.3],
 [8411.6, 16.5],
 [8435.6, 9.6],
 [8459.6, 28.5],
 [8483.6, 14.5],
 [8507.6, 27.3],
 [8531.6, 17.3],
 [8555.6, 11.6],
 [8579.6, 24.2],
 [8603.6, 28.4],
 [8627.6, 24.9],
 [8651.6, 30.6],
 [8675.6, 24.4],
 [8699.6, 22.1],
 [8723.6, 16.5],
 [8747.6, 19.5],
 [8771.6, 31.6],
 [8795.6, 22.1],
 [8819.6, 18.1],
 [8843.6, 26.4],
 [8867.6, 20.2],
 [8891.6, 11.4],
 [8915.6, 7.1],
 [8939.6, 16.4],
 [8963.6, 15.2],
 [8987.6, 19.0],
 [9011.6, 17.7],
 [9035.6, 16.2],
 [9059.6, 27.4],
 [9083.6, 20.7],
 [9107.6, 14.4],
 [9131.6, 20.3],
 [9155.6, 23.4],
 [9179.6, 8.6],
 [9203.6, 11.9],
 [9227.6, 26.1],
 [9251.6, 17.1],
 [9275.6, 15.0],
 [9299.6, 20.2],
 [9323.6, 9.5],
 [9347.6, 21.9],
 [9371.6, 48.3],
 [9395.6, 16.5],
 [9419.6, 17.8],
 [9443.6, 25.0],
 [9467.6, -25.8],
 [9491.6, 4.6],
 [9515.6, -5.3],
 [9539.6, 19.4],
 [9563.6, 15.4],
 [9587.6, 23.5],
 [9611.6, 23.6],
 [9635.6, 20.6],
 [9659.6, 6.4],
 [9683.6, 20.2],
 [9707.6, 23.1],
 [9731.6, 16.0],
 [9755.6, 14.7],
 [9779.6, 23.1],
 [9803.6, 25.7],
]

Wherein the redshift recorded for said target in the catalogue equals 0.863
